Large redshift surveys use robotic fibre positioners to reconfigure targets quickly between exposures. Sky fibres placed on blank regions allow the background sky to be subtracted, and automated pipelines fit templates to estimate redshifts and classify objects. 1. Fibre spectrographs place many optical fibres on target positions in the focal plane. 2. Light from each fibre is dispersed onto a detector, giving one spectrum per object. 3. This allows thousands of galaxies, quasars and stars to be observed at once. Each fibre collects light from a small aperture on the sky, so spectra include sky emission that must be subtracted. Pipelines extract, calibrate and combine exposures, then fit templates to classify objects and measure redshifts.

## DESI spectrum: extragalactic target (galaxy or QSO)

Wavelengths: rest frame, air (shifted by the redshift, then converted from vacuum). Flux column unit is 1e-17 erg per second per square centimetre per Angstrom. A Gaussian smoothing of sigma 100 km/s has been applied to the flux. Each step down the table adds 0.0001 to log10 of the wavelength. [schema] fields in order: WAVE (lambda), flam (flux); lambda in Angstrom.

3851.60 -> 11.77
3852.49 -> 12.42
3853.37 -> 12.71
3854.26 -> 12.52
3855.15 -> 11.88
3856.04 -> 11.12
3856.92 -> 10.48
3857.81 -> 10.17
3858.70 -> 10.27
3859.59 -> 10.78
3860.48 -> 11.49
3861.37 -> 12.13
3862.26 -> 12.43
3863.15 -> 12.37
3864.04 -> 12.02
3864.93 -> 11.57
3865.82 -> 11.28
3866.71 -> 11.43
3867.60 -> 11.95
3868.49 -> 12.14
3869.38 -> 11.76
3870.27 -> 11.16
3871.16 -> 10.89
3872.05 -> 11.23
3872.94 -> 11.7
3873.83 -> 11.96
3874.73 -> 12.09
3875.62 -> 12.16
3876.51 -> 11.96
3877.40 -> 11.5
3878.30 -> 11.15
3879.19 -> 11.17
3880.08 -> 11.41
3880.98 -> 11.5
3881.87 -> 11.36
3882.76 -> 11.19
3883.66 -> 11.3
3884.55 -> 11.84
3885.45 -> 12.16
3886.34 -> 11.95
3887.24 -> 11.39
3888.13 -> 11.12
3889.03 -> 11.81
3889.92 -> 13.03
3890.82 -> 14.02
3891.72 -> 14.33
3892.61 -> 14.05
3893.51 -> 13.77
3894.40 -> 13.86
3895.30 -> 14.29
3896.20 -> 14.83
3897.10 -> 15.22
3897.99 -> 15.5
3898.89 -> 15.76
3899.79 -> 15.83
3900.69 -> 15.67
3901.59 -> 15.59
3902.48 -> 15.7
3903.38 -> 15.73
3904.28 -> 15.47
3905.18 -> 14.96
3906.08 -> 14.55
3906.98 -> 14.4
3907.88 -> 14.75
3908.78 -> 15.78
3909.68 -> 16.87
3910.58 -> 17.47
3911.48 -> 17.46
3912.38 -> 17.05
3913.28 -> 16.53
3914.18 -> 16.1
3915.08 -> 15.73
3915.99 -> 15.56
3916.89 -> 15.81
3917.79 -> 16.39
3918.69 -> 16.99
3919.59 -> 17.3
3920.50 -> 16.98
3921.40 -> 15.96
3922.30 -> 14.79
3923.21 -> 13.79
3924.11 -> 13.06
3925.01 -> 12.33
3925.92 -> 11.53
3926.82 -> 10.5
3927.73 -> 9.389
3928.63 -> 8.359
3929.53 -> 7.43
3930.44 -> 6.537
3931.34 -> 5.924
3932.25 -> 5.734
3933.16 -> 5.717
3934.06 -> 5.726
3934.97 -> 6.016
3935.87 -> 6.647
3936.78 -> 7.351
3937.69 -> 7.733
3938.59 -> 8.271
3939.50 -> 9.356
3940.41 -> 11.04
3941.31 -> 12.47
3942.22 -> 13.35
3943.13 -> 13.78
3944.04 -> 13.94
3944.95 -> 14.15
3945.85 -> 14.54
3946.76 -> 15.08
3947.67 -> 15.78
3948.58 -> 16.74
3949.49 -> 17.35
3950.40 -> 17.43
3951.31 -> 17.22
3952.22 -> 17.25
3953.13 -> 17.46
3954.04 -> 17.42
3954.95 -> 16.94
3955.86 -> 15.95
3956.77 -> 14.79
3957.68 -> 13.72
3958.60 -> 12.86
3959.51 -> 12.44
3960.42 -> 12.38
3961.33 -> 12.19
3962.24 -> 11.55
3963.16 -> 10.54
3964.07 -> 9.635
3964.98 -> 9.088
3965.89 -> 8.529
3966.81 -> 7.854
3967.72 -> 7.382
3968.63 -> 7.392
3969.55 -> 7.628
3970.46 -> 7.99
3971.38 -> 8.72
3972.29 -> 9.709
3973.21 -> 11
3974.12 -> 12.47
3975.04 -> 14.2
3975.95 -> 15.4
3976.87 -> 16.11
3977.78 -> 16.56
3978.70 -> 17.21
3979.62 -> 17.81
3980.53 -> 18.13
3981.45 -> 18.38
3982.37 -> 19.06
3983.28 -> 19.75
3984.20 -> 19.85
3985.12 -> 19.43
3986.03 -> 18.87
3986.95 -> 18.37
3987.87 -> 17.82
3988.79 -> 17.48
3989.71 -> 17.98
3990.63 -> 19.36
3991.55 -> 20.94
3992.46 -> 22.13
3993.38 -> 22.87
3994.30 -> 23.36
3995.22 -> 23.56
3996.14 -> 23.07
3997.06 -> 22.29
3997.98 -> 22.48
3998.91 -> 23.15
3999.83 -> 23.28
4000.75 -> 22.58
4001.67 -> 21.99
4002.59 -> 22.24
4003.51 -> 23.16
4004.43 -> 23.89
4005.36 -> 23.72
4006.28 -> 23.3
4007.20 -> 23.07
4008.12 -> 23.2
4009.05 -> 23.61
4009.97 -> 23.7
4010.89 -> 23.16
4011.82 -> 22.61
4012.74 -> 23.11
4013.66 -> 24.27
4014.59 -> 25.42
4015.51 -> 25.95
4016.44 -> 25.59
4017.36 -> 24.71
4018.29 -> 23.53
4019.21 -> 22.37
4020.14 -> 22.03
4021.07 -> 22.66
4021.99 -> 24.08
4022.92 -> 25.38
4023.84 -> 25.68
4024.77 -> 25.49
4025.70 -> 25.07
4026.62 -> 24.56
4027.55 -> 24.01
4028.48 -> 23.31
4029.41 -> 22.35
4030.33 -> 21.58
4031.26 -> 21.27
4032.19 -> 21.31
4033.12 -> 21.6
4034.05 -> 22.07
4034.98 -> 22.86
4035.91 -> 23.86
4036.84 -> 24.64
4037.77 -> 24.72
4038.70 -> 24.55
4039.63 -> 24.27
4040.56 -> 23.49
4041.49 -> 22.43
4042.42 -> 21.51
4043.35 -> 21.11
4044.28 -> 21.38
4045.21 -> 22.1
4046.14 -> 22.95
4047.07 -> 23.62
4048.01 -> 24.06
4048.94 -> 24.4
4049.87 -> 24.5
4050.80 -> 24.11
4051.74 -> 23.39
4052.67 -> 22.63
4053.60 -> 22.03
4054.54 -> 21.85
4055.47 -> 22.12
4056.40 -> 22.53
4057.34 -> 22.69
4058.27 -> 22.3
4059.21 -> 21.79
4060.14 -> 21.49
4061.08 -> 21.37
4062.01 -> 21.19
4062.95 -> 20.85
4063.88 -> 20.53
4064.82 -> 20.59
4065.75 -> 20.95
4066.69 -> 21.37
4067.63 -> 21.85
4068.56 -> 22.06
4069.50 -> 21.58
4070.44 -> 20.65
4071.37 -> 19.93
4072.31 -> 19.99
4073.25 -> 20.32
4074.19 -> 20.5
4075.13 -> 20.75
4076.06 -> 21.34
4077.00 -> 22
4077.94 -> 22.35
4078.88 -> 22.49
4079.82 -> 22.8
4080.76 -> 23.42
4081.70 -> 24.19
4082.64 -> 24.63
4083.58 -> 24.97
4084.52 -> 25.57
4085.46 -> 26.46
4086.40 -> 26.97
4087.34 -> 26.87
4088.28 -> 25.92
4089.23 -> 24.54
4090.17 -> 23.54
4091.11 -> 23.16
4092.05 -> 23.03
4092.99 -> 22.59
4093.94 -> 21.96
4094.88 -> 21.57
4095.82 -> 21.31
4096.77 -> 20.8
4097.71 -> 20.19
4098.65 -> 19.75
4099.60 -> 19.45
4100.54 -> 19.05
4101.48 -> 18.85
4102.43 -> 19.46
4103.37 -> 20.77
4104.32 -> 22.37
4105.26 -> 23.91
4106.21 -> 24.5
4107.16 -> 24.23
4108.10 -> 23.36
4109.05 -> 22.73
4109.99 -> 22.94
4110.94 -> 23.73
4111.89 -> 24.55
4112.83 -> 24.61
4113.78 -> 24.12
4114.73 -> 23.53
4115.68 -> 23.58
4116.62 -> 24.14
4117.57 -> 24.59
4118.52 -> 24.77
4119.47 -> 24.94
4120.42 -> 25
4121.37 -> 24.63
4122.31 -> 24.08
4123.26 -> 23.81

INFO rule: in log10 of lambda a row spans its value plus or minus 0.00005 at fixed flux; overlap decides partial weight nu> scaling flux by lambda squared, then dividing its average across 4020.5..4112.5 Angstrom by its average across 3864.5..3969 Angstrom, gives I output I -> 1.9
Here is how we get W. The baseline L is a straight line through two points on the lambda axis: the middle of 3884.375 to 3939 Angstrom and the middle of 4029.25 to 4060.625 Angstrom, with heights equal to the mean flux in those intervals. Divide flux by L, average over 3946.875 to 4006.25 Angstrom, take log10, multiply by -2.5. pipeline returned 0.08 mag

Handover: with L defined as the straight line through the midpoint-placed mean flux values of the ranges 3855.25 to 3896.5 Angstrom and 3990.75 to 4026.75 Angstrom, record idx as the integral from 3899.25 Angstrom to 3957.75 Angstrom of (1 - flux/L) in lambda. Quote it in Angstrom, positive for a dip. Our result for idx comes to 9.7 Angstrom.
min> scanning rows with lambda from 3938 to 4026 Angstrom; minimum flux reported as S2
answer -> 7.382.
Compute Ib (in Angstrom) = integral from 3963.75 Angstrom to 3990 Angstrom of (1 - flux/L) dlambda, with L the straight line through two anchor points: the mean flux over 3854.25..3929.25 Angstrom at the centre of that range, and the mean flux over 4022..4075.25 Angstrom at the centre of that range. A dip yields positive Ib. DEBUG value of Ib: 6.1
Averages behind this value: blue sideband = 13.3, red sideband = 22.5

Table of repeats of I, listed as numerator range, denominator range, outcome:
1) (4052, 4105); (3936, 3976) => 1.90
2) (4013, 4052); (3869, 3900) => 2.02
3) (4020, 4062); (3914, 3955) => 1.92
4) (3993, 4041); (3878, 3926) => 1.73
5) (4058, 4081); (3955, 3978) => 1.96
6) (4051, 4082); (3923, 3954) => 2.01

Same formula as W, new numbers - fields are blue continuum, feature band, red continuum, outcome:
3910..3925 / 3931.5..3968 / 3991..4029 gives 0.47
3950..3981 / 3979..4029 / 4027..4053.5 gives -0.23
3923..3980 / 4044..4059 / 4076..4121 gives -0.17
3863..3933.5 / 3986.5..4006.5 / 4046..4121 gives -0.19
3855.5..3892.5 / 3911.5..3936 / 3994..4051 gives 0.26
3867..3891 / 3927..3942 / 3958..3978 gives 0.39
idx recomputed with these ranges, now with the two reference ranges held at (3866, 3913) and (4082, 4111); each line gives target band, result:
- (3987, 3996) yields -1.2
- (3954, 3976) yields 7.2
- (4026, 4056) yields -3.9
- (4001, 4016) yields -3.7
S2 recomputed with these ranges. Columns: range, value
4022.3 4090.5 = 19.93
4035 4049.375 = 21.11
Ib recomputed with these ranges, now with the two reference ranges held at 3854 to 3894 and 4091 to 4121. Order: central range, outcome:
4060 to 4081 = -0.34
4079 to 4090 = -1.72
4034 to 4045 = -2.02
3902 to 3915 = -2.42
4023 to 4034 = -2.51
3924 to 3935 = 4.66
